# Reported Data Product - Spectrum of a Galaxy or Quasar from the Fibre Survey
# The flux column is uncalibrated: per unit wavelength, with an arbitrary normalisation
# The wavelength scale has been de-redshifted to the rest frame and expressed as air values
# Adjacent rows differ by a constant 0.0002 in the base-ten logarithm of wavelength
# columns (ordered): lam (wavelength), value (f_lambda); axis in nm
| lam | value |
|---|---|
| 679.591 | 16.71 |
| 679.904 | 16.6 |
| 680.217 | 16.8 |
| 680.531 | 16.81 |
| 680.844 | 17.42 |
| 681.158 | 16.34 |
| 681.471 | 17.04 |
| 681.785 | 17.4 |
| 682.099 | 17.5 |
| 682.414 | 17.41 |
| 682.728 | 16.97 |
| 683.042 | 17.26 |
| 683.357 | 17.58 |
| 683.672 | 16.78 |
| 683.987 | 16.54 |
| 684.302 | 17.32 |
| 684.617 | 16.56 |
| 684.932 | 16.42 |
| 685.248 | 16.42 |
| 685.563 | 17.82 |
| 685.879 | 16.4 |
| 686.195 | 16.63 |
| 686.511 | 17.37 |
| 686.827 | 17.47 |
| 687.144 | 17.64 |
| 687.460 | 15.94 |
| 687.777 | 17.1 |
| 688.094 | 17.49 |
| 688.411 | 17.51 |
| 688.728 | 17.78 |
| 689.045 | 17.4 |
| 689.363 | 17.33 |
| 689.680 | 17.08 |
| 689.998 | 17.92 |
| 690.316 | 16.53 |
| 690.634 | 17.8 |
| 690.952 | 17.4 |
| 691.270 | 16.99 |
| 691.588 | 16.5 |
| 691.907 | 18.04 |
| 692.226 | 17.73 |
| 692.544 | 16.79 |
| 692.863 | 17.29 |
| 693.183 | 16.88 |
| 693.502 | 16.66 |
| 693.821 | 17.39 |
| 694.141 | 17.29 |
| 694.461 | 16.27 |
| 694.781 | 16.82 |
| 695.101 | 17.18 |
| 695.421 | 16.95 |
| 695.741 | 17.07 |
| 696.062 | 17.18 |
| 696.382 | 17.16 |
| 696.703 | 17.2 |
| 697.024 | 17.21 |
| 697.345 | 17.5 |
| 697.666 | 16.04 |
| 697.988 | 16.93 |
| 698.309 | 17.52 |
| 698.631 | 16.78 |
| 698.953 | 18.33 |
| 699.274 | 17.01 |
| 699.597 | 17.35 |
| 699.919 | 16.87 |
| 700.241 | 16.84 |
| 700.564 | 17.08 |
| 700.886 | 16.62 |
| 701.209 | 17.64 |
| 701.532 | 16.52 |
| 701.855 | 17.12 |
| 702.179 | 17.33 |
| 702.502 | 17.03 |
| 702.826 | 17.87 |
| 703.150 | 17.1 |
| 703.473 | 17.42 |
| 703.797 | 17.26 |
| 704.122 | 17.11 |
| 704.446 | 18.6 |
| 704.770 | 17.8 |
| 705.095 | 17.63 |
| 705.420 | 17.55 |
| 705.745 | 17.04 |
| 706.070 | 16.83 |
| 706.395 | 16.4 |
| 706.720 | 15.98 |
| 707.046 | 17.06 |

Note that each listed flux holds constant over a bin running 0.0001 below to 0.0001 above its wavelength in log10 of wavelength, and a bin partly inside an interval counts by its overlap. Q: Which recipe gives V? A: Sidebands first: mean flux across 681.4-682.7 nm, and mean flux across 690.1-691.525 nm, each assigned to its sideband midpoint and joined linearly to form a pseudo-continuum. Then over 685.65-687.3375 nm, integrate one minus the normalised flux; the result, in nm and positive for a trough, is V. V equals 0.01 nm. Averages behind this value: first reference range 17.3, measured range 17.1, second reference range 17.2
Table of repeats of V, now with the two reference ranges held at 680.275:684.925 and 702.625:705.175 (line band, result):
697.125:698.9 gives 0.04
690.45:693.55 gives 0.01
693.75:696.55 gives 0.05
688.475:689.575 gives -0.02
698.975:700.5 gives 0.03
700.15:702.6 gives 0.07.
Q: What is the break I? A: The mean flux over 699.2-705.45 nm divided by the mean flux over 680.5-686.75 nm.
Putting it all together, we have 1.02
